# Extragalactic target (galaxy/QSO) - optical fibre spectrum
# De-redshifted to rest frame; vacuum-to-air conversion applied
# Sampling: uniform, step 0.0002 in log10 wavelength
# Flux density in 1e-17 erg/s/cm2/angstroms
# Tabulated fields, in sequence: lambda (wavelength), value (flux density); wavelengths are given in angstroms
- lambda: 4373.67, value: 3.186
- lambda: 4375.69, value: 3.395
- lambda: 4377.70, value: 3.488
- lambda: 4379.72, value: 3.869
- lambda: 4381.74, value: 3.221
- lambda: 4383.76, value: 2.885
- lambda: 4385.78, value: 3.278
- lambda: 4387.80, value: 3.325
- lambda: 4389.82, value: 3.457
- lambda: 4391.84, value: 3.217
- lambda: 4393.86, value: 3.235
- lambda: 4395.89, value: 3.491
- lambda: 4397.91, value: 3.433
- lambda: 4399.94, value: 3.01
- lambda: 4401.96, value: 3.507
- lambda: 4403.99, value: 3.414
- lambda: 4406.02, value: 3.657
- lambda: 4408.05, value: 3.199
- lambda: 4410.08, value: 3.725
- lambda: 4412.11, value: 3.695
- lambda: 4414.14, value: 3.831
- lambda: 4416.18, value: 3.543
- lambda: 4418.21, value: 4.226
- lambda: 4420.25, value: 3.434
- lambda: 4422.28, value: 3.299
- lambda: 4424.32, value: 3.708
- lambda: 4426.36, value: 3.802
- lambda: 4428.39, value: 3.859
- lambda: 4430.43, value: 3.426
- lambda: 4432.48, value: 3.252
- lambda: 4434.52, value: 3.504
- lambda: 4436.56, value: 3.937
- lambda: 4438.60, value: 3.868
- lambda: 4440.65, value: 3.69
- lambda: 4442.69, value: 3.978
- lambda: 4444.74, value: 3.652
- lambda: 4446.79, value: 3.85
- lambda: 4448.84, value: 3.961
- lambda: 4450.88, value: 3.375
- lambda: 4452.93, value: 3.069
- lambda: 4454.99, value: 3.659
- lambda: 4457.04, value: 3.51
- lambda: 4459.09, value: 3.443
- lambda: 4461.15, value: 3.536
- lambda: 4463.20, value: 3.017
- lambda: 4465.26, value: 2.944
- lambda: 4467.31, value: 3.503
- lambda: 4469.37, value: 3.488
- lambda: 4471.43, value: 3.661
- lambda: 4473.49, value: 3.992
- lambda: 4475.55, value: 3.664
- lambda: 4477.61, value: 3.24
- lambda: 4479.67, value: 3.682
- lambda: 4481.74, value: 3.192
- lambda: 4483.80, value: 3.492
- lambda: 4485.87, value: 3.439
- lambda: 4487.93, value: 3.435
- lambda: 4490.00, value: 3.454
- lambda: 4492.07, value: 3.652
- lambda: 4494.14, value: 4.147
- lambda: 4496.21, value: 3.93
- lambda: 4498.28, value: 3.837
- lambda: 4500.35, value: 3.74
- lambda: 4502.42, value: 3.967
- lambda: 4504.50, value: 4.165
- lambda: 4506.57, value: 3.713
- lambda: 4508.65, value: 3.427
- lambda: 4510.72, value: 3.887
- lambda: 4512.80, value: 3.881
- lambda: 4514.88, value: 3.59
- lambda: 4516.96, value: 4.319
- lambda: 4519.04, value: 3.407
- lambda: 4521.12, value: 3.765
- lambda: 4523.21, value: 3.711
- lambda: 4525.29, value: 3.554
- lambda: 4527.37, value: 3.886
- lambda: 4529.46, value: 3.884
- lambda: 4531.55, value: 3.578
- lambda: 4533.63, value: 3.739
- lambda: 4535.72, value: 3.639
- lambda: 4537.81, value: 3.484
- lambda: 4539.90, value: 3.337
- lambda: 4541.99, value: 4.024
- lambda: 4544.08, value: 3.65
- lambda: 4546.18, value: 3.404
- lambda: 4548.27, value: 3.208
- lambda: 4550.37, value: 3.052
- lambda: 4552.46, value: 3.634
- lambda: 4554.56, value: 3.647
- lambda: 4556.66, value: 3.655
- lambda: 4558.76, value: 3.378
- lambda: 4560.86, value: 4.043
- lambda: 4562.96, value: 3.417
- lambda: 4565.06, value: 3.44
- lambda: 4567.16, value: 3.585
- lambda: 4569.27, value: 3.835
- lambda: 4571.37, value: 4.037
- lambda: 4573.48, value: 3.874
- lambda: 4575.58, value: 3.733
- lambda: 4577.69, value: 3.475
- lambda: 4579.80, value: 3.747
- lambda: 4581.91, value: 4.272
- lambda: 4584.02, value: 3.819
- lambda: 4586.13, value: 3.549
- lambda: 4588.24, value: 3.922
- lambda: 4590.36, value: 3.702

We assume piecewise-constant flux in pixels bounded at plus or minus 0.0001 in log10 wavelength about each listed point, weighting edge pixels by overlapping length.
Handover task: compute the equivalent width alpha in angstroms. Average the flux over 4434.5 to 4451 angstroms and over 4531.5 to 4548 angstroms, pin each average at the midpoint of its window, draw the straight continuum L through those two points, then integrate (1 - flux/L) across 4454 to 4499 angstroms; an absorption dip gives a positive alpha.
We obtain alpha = 2.2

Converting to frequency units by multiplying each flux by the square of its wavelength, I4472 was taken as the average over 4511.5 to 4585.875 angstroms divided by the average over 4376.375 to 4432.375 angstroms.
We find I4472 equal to 1.12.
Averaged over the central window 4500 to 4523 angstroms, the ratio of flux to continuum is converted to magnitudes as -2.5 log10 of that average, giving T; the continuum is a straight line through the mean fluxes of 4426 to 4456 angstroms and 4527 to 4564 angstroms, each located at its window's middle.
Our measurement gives -0.06 mag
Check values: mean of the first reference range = 3.66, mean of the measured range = 3.8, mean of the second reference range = 3.59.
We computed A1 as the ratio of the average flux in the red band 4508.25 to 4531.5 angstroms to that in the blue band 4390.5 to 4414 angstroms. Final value 1.09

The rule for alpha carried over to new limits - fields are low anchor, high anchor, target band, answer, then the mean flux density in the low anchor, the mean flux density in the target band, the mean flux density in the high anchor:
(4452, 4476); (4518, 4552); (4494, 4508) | -1.5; 3.45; 3.9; 3.58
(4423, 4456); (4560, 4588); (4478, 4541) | 0.3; 3.66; 3.69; 3.76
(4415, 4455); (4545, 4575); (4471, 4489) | 0.5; 3.65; 3.53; 3.59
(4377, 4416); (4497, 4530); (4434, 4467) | 0.3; 3.42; 3.56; 3.8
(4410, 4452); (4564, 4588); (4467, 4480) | 0.4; 3.69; 3.61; 3.77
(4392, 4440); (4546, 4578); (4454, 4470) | 0.8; 3.56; 3.39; 3.6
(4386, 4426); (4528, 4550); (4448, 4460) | 0.1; 3.5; 3.5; 3.58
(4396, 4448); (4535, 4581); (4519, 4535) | -0.4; 3.62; 3.71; 3.61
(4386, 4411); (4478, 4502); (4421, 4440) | -0.8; 3.38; 3.63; 3.63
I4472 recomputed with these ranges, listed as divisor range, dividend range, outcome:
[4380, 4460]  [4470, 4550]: 1.08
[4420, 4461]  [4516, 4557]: 1.05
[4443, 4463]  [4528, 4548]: 1.06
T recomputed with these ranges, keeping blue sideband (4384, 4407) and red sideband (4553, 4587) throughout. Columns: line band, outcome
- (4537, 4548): 0.03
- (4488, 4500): -0.06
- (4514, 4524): -0.04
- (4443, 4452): -0.08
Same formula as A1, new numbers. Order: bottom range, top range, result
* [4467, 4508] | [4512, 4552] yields 0.99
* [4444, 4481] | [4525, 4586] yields 1.04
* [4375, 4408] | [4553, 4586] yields 1.11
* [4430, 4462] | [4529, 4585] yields 1.01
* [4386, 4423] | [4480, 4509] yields 1.06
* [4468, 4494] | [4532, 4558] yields 1.00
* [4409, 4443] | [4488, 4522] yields 1.03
